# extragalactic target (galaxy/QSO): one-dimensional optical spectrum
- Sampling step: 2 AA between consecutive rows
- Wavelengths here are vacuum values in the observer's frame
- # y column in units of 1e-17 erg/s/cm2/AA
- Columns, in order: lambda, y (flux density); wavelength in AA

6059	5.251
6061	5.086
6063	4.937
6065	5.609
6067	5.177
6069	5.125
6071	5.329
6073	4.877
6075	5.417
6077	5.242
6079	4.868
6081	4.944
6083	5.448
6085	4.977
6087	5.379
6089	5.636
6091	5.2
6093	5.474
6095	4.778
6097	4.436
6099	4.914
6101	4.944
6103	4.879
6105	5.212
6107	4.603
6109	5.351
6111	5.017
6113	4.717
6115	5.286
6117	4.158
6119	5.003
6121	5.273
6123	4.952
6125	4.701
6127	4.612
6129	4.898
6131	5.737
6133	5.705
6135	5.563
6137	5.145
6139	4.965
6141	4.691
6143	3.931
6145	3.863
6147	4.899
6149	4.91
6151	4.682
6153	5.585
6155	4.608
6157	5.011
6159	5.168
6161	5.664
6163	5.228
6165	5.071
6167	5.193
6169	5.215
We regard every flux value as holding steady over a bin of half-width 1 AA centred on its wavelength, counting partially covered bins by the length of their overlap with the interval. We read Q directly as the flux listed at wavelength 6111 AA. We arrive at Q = 5.017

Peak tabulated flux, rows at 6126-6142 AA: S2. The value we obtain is 5.737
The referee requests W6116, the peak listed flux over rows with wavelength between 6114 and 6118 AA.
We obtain 5.286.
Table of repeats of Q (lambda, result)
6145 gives 3.863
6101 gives 4.944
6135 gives 5.563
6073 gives 4.877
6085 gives 4.977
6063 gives 4.937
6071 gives 5.329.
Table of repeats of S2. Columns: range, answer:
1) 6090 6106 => 5.474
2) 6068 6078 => 5.417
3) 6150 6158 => 5.585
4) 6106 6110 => 5.351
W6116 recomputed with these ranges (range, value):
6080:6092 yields 5.636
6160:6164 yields 5.664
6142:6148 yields 4.899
